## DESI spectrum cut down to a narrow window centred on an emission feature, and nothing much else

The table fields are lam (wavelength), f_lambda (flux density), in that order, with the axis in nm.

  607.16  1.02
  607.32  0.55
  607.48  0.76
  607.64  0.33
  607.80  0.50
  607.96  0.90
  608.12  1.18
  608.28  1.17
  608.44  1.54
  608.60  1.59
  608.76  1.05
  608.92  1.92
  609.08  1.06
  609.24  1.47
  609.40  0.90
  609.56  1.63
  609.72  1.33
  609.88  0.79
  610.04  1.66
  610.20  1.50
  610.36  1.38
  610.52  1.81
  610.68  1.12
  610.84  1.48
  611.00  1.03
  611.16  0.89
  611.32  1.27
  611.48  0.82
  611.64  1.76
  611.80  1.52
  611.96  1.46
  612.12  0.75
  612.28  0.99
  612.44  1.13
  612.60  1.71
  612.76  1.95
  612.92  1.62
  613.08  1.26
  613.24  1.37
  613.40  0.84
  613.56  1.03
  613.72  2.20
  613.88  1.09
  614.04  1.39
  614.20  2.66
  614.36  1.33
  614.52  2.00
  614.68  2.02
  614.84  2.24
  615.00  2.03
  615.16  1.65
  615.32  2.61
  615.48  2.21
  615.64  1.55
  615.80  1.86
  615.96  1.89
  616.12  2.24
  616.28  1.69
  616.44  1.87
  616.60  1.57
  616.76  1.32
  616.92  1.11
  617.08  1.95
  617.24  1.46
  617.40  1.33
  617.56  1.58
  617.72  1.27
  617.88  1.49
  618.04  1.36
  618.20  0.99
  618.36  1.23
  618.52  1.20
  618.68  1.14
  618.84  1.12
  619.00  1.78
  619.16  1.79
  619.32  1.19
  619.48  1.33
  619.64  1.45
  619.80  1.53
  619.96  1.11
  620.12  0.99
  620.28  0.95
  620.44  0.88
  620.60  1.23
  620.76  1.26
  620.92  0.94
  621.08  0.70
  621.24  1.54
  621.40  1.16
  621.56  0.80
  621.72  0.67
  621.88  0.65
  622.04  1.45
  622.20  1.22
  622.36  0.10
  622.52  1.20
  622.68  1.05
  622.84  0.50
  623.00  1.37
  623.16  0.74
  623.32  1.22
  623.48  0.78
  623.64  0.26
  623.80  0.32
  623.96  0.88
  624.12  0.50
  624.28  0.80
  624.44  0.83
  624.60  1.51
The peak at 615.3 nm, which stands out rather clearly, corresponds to C III] 1909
